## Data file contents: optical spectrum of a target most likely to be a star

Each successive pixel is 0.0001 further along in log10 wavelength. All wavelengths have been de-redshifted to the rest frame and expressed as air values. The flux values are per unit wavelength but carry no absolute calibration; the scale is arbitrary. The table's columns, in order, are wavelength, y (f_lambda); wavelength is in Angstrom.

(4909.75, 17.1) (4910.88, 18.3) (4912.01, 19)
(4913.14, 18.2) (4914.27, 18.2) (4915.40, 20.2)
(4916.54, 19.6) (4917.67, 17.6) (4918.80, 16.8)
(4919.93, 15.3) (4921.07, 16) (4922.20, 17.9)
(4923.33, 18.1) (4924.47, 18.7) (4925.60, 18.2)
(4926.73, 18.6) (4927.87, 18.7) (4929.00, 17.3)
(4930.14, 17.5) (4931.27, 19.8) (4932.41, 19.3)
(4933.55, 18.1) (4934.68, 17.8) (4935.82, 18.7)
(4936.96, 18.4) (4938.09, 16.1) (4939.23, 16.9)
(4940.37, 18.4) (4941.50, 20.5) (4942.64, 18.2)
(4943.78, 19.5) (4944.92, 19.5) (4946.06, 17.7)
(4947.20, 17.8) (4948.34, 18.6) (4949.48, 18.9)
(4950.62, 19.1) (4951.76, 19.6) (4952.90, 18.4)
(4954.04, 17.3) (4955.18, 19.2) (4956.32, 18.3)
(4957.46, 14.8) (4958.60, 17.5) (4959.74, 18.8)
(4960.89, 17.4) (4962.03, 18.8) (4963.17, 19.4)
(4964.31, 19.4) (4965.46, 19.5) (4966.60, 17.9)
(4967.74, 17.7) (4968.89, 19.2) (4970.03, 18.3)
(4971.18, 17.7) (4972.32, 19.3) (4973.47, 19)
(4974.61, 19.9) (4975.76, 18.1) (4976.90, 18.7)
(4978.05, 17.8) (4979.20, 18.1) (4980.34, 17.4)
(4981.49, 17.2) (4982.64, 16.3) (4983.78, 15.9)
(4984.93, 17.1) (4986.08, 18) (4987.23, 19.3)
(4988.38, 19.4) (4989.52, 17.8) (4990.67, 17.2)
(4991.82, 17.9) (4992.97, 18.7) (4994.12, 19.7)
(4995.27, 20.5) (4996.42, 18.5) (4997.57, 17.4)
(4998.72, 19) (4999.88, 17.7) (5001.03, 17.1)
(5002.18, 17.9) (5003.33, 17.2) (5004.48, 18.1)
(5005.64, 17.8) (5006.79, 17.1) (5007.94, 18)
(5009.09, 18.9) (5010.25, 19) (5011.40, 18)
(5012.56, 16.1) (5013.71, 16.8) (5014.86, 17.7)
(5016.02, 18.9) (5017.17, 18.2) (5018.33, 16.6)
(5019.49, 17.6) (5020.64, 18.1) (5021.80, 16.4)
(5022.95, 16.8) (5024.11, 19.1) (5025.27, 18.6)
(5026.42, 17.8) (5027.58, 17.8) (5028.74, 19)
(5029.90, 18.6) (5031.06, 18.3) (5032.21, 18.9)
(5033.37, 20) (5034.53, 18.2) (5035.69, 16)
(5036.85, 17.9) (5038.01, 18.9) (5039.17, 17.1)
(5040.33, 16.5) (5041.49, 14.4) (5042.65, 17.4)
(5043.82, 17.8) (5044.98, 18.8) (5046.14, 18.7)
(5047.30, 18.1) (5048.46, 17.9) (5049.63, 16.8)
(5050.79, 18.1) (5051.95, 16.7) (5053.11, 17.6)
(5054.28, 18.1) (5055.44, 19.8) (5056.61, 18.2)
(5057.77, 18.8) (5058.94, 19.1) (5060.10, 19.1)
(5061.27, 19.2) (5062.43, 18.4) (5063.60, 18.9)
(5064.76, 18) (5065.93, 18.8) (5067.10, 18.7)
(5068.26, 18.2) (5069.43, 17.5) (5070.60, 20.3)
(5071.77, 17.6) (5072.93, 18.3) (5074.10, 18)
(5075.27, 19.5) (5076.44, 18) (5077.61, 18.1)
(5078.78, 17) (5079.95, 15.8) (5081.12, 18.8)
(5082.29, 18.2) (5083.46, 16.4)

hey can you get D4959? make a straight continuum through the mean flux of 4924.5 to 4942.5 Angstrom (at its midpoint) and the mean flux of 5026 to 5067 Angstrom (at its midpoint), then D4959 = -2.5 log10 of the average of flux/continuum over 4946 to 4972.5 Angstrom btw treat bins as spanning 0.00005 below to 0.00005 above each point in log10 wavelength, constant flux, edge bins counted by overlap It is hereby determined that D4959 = -0.01 mag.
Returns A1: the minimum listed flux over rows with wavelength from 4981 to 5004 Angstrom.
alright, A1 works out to 15.9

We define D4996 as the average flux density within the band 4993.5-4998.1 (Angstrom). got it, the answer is 19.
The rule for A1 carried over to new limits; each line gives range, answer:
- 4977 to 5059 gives 14.4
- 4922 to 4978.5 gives 14.8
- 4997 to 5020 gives 16.1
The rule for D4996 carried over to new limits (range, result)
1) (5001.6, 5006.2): 17.7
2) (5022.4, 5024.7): 17.9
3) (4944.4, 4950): 18.5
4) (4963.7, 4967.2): 18.9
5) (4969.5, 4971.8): 18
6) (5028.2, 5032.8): 18.7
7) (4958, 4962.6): 18.1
